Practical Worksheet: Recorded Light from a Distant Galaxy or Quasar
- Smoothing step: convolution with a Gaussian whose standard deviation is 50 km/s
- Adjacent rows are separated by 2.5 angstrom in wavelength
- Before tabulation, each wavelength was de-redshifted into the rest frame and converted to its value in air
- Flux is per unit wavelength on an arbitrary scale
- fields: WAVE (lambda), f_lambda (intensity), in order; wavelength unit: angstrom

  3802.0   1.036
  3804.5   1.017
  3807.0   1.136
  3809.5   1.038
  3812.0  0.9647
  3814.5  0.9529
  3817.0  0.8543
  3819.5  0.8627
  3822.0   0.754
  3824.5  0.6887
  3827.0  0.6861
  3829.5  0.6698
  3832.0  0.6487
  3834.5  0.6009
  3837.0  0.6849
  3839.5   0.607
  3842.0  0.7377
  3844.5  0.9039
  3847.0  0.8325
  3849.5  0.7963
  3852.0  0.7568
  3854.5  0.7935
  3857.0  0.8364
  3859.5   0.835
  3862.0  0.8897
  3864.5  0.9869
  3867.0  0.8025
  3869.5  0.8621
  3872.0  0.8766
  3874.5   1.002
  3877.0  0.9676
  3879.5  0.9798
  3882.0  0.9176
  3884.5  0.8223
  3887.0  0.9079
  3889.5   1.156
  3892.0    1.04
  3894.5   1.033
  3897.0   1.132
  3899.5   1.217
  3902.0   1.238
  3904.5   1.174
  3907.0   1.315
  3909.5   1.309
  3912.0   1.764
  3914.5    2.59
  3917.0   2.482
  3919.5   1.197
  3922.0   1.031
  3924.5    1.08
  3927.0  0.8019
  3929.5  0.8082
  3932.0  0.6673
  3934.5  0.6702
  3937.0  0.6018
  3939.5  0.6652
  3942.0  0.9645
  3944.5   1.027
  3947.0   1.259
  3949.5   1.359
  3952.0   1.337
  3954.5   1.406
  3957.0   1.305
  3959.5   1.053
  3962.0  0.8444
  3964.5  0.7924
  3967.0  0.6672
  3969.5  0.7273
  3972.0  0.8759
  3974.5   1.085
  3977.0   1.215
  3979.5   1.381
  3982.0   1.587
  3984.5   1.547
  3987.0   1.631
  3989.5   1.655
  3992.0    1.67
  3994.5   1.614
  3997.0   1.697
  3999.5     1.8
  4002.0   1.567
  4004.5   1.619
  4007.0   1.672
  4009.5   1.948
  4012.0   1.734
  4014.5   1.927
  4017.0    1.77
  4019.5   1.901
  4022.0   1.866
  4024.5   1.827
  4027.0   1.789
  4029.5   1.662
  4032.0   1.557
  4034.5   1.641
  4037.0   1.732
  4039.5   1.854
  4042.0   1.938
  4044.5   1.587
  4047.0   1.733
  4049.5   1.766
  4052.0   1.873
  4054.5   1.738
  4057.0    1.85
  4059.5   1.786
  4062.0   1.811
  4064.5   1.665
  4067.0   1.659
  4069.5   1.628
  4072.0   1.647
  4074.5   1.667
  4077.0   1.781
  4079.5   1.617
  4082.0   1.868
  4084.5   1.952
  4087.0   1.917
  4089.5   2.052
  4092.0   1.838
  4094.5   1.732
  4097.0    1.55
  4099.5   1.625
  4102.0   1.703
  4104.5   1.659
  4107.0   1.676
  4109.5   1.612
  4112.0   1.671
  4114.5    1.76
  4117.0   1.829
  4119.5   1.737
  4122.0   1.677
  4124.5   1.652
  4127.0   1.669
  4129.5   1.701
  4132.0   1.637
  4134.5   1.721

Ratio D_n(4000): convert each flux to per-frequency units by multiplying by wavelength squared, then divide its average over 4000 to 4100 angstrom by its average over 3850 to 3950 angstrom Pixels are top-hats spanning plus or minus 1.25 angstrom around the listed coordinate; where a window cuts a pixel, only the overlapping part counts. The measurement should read 1.78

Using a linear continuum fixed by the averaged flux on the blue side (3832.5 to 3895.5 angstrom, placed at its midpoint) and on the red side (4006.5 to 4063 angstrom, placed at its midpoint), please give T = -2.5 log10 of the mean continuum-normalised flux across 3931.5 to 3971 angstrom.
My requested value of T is 0.35 mag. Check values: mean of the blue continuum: 0.862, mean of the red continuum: 1.78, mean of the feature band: 0.964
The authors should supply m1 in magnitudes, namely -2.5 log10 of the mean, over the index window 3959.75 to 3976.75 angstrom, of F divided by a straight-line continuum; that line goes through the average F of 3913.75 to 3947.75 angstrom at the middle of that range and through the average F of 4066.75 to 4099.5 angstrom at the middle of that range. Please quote 0.414 mag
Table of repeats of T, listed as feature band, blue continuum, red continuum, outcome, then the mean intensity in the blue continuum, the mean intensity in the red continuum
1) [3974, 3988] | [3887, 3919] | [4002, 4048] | 0.16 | 1.43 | 1.76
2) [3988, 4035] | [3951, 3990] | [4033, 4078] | -0.19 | 1.18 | 1.74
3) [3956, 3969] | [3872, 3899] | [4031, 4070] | 0.42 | 0.996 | 1.74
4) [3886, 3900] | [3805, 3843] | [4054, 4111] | -0.03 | 0.797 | 1.74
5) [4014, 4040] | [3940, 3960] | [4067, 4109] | -0.18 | 1.2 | 1.74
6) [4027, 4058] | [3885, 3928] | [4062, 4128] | -0.09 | 1.32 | 1.73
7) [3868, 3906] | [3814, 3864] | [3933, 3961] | -0.14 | 0.77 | 1.05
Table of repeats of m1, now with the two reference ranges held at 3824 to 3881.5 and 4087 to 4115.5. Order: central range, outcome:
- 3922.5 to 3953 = 0.199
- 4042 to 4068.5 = -0.132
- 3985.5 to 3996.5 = -0.241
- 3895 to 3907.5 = -0.213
